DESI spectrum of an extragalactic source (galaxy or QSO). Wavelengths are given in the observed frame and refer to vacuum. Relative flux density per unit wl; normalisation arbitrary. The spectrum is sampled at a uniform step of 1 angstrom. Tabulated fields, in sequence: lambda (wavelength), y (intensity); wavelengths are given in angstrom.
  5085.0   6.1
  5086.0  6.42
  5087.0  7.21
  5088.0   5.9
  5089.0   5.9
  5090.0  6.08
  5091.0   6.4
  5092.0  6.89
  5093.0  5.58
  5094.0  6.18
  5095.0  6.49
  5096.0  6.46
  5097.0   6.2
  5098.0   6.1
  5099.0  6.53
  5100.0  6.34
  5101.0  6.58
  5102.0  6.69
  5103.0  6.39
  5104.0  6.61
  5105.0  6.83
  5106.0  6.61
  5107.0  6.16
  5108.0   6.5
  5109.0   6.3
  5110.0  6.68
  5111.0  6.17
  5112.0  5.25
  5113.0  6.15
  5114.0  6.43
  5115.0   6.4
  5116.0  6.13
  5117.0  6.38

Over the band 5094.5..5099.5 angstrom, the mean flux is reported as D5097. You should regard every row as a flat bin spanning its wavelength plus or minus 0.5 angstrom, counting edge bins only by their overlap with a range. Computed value 6.36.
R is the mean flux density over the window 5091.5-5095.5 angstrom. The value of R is 6.29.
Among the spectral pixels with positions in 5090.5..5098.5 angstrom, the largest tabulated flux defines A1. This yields 6.89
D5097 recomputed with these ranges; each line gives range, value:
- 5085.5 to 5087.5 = 6.81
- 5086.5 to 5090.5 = 6.27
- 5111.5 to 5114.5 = 5.94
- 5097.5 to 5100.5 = 6.32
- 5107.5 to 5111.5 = 6.41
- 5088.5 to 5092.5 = 6.32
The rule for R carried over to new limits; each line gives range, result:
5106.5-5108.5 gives 6.33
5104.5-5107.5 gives 6.53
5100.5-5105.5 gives 6.62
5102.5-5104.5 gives 6.5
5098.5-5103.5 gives 6.51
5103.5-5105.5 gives 6.72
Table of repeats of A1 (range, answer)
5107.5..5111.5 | 6.68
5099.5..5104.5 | 6.69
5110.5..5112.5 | 6.17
